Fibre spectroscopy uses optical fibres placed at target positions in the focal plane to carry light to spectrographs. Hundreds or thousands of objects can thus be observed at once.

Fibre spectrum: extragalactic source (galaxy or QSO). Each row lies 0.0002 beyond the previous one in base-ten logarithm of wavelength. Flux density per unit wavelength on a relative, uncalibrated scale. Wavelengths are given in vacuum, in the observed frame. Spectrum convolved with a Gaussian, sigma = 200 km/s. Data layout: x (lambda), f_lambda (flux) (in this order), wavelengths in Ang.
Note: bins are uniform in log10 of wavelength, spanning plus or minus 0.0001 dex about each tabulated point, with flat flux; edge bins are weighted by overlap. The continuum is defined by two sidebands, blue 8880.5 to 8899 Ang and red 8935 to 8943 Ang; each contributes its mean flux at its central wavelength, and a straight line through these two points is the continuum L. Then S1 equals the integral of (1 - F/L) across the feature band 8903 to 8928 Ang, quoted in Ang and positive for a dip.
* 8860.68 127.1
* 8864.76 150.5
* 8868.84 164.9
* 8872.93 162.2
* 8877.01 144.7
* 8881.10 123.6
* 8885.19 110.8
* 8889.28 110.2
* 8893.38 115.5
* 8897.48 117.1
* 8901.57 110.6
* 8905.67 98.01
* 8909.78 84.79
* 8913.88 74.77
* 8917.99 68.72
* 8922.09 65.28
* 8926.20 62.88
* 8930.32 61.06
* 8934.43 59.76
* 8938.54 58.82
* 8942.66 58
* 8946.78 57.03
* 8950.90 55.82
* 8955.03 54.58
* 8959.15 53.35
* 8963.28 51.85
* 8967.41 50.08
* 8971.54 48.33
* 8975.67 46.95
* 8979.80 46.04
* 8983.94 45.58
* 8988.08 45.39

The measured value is 2.7 Ang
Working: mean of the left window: 115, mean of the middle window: 76.7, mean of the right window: 58.8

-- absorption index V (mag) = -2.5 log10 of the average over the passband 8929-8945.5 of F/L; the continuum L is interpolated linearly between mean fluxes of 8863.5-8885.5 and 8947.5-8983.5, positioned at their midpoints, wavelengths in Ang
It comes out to 0.32 mag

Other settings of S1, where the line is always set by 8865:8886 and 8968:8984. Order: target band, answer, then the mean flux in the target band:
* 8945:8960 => 3.1 Ang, 55.3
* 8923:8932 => 3.0 Ang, 62.4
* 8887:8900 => 1.3 Ang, 114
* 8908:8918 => 2.8 Ang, 77.4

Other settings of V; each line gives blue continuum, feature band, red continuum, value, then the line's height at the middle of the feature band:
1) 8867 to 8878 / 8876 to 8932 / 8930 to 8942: 0.15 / 109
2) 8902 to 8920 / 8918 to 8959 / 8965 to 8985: 0.15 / 68.4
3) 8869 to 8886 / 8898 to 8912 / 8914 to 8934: -0.04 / 95.9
